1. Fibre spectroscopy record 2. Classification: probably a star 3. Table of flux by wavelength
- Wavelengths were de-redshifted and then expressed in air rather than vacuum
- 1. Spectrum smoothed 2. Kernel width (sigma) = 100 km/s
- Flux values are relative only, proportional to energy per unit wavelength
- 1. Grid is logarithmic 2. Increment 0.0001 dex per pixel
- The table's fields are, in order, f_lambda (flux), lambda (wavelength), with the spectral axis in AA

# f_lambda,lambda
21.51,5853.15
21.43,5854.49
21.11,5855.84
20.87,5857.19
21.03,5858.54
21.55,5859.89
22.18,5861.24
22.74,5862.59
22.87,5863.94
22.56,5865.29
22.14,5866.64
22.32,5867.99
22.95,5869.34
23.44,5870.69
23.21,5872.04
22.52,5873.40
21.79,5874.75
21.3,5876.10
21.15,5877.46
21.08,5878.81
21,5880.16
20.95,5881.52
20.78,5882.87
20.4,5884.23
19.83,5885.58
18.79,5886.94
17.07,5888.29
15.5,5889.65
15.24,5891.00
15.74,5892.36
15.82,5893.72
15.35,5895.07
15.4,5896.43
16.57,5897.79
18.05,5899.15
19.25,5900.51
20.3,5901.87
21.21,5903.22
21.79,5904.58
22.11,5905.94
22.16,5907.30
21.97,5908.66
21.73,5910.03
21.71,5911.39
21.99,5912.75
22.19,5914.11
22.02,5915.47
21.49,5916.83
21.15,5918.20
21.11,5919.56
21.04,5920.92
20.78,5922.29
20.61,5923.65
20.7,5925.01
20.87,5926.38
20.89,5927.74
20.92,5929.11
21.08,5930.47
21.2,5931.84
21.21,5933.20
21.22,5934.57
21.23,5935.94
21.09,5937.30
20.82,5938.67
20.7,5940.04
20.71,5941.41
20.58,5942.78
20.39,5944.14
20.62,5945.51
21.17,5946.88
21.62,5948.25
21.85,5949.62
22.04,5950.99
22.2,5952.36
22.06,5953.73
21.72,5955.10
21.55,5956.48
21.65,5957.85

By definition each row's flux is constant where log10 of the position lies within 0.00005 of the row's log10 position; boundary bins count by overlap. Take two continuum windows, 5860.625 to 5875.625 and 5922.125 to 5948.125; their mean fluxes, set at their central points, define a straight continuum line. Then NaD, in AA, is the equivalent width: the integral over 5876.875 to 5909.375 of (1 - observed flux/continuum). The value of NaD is 4.3 AA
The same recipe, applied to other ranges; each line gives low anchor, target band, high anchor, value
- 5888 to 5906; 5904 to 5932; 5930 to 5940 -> -2.70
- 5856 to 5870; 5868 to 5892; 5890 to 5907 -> -0.19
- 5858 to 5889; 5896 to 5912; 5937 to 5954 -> 0.82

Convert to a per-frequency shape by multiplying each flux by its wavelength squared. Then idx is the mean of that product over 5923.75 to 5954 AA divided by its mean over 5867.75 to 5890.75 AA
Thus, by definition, 1.04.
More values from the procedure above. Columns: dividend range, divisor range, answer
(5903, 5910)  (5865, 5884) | 1.01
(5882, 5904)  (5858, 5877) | 0.81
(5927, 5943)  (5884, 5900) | 1.26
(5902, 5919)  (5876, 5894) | 1.16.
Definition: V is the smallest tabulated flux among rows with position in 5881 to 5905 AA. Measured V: 15.24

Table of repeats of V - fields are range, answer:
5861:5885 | 20.4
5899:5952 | 18.05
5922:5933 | 20.61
